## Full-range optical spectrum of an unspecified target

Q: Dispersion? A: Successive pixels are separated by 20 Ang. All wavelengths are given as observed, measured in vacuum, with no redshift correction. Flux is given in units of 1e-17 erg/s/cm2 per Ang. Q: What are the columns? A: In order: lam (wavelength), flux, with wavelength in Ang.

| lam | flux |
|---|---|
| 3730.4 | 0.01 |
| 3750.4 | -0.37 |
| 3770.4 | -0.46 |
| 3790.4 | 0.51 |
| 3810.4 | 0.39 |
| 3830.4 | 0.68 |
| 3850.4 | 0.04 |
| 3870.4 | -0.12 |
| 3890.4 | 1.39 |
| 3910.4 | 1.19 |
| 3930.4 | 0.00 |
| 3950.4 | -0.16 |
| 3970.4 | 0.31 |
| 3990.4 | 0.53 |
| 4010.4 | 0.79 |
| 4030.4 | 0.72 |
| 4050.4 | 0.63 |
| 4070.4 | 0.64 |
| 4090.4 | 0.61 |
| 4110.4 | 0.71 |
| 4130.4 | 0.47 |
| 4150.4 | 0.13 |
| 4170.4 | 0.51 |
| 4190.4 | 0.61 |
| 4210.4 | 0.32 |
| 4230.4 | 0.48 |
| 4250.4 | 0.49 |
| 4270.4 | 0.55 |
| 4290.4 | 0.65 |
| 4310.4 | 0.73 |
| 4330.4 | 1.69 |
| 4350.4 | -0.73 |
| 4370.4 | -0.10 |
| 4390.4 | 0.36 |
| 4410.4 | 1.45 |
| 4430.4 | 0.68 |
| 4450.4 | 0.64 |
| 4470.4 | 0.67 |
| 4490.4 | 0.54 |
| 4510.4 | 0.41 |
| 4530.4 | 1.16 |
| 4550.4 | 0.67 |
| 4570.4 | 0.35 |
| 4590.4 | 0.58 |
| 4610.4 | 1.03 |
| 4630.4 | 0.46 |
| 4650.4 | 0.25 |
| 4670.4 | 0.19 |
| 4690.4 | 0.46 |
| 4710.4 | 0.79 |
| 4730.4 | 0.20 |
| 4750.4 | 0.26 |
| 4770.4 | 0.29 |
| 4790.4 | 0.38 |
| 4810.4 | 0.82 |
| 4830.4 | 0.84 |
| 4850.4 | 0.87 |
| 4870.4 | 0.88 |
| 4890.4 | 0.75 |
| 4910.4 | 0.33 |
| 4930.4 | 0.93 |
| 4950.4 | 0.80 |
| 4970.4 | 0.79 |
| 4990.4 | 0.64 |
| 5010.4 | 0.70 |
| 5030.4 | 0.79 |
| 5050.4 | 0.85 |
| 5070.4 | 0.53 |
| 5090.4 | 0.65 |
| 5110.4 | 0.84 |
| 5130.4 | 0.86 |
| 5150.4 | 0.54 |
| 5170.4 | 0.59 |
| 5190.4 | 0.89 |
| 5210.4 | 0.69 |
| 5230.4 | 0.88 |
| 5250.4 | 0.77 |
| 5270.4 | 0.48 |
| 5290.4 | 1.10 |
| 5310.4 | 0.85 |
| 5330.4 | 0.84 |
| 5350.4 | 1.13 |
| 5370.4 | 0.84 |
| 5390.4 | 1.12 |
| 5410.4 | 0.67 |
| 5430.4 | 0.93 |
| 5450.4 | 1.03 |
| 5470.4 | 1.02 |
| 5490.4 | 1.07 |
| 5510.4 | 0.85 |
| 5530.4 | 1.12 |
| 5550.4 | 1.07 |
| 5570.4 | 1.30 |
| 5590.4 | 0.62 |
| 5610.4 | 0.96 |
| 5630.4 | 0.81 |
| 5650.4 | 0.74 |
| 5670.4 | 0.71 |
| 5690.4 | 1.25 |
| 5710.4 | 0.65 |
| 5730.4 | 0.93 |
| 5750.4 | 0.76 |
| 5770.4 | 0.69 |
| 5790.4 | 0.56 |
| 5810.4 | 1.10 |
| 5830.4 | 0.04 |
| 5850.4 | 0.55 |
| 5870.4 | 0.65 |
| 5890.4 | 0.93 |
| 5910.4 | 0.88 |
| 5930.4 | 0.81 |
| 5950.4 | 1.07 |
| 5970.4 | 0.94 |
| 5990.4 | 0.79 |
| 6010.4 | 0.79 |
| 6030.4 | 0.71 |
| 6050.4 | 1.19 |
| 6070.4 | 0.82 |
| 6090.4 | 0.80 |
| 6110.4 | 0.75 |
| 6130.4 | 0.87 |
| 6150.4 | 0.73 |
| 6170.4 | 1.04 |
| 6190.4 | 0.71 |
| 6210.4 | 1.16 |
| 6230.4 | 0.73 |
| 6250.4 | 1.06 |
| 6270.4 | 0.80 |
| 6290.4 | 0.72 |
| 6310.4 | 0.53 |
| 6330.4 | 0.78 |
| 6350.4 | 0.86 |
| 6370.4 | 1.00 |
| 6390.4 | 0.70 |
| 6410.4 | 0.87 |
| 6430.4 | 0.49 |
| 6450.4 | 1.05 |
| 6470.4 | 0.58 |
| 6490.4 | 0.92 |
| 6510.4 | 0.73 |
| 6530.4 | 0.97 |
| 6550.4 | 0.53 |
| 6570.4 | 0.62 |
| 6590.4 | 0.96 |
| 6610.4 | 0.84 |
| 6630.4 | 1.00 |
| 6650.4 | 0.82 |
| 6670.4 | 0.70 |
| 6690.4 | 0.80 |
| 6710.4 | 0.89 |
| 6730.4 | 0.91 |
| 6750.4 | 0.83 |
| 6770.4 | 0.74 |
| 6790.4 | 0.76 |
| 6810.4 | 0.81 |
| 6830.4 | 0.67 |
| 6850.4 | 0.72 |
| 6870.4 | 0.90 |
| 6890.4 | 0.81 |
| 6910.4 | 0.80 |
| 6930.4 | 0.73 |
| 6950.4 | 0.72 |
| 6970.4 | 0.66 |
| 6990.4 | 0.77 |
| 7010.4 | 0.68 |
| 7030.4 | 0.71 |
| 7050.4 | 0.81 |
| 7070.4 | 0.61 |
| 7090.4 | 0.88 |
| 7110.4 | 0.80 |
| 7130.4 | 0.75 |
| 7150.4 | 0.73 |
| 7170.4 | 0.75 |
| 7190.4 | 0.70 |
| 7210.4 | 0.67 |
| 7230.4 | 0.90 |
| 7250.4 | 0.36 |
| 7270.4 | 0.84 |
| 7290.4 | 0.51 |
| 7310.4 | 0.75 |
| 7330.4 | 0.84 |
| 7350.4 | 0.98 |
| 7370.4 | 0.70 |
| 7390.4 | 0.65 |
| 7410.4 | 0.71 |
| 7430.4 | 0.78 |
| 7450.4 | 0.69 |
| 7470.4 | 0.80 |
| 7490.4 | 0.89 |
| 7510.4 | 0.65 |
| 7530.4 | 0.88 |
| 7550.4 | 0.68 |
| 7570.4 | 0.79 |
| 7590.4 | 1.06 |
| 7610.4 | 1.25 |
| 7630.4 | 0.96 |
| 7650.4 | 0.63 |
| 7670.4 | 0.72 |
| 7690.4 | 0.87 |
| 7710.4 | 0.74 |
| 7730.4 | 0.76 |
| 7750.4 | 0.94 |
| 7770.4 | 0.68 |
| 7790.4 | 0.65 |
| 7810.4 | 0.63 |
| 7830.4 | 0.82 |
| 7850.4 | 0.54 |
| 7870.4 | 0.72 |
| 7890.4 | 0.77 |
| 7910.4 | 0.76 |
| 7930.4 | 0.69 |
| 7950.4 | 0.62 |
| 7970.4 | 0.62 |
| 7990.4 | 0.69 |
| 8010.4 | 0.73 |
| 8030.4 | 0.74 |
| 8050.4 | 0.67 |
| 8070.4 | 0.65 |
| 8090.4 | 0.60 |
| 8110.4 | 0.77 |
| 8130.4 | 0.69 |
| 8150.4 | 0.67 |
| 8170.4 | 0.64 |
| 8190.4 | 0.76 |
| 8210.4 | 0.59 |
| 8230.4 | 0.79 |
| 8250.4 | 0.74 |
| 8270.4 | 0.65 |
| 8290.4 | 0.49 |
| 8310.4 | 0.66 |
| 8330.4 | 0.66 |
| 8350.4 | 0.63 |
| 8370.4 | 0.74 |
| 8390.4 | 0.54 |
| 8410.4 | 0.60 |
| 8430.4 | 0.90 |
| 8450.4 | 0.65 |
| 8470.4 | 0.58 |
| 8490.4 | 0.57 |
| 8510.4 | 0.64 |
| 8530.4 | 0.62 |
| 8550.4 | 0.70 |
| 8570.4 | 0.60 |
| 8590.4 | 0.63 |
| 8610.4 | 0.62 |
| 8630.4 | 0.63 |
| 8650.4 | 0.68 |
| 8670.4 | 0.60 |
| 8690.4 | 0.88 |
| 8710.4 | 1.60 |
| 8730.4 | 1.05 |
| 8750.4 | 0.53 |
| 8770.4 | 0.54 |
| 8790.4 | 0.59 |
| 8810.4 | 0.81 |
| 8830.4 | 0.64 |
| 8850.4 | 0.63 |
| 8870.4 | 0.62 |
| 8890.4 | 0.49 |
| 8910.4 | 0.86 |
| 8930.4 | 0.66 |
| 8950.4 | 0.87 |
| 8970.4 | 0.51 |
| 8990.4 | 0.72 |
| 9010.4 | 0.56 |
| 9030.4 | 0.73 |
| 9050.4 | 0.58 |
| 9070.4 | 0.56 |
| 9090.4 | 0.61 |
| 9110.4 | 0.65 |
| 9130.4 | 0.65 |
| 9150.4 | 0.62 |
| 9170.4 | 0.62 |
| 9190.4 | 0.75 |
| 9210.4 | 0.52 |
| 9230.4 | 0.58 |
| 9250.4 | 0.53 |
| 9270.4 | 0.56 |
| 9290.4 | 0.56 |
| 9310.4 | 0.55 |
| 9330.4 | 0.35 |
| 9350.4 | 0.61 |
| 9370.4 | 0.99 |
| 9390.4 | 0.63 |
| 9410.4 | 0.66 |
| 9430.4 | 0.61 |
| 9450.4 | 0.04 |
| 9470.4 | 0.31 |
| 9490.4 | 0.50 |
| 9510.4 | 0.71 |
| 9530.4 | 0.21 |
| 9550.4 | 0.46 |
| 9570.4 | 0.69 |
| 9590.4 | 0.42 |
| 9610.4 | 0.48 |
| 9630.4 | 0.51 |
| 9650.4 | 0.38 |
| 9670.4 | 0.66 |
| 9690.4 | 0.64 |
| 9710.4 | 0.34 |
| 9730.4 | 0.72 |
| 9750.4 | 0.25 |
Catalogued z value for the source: 0.326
